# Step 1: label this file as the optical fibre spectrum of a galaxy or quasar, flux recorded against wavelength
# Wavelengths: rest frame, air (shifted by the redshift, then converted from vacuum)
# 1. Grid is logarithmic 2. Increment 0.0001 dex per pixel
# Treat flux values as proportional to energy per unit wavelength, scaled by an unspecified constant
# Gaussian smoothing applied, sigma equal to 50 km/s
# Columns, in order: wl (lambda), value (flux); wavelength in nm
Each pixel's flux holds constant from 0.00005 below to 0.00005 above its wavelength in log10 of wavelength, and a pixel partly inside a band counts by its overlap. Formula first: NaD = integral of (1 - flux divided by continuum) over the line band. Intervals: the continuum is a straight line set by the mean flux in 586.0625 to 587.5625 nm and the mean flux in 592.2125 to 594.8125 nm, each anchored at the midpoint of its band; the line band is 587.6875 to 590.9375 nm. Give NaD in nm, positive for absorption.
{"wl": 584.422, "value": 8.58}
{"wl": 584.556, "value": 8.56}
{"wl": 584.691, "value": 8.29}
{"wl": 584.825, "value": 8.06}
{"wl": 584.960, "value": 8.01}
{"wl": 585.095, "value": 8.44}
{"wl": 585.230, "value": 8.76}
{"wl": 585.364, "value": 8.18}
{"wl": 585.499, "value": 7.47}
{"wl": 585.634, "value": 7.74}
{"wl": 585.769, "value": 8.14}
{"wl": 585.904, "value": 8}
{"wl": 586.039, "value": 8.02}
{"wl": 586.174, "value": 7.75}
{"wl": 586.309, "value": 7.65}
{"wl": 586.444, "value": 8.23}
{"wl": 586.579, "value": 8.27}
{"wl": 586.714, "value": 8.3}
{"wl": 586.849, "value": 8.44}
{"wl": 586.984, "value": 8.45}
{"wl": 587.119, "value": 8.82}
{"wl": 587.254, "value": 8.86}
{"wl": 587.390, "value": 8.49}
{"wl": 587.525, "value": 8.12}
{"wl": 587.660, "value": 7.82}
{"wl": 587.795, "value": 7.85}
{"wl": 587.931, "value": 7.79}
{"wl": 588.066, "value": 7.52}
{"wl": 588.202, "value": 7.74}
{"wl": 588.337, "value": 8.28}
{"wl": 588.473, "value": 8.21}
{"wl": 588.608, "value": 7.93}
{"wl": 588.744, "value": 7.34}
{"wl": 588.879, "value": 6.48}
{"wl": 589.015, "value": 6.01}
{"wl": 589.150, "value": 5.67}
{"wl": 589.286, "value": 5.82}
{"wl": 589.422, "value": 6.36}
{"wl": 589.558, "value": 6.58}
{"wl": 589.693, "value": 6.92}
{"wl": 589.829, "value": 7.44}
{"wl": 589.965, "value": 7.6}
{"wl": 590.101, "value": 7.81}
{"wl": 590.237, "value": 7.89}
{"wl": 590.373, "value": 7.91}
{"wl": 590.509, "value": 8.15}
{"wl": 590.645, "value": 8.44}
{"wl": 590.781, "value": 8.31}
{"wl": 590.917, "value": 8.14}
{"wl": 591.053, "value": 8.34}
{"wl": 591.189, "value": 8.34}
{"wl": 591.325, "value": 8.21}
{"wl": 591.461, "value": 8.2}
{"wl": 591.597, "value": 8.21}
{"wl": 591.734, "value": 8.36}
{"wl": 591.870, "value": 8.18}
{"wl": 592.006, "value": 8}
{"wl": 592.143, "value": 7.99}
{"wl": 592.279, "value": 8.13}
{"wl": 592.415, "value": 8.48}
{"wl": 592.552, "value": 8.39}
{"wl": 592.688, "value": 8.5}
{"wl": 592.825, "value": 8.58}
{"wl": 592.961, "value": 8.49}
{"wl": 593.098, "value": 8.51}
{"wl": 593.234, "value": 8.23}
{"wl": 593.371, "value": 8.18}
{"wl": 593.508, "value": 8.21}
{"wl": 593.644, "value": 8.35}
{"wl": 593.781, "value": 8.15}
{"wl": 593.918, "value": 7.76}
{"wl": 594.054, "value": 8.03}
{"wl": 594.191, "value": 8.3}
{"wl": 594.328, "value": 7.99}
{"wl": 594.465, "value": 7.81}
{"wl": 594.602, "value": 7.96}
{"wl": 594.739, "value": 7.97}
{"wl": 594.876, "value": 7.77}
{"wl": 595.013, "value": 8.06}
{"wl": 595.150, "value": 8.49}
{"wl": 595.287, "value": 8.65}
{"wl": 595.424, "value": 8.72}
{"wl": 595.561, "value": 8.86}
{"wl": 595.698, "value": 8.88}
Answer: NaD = 0.33 nm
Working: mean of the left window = 8.3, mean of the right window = 8.21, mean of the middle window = 7.42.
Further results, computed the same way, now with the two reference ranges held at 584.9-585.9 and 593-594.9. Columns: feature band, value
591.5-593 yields -0.04 nm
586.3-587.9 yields -0.04 nm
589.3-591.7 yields 0.09 nm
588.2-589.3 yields 0.14 nm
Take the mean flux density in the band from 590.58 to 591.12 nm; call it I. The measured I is 8.31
